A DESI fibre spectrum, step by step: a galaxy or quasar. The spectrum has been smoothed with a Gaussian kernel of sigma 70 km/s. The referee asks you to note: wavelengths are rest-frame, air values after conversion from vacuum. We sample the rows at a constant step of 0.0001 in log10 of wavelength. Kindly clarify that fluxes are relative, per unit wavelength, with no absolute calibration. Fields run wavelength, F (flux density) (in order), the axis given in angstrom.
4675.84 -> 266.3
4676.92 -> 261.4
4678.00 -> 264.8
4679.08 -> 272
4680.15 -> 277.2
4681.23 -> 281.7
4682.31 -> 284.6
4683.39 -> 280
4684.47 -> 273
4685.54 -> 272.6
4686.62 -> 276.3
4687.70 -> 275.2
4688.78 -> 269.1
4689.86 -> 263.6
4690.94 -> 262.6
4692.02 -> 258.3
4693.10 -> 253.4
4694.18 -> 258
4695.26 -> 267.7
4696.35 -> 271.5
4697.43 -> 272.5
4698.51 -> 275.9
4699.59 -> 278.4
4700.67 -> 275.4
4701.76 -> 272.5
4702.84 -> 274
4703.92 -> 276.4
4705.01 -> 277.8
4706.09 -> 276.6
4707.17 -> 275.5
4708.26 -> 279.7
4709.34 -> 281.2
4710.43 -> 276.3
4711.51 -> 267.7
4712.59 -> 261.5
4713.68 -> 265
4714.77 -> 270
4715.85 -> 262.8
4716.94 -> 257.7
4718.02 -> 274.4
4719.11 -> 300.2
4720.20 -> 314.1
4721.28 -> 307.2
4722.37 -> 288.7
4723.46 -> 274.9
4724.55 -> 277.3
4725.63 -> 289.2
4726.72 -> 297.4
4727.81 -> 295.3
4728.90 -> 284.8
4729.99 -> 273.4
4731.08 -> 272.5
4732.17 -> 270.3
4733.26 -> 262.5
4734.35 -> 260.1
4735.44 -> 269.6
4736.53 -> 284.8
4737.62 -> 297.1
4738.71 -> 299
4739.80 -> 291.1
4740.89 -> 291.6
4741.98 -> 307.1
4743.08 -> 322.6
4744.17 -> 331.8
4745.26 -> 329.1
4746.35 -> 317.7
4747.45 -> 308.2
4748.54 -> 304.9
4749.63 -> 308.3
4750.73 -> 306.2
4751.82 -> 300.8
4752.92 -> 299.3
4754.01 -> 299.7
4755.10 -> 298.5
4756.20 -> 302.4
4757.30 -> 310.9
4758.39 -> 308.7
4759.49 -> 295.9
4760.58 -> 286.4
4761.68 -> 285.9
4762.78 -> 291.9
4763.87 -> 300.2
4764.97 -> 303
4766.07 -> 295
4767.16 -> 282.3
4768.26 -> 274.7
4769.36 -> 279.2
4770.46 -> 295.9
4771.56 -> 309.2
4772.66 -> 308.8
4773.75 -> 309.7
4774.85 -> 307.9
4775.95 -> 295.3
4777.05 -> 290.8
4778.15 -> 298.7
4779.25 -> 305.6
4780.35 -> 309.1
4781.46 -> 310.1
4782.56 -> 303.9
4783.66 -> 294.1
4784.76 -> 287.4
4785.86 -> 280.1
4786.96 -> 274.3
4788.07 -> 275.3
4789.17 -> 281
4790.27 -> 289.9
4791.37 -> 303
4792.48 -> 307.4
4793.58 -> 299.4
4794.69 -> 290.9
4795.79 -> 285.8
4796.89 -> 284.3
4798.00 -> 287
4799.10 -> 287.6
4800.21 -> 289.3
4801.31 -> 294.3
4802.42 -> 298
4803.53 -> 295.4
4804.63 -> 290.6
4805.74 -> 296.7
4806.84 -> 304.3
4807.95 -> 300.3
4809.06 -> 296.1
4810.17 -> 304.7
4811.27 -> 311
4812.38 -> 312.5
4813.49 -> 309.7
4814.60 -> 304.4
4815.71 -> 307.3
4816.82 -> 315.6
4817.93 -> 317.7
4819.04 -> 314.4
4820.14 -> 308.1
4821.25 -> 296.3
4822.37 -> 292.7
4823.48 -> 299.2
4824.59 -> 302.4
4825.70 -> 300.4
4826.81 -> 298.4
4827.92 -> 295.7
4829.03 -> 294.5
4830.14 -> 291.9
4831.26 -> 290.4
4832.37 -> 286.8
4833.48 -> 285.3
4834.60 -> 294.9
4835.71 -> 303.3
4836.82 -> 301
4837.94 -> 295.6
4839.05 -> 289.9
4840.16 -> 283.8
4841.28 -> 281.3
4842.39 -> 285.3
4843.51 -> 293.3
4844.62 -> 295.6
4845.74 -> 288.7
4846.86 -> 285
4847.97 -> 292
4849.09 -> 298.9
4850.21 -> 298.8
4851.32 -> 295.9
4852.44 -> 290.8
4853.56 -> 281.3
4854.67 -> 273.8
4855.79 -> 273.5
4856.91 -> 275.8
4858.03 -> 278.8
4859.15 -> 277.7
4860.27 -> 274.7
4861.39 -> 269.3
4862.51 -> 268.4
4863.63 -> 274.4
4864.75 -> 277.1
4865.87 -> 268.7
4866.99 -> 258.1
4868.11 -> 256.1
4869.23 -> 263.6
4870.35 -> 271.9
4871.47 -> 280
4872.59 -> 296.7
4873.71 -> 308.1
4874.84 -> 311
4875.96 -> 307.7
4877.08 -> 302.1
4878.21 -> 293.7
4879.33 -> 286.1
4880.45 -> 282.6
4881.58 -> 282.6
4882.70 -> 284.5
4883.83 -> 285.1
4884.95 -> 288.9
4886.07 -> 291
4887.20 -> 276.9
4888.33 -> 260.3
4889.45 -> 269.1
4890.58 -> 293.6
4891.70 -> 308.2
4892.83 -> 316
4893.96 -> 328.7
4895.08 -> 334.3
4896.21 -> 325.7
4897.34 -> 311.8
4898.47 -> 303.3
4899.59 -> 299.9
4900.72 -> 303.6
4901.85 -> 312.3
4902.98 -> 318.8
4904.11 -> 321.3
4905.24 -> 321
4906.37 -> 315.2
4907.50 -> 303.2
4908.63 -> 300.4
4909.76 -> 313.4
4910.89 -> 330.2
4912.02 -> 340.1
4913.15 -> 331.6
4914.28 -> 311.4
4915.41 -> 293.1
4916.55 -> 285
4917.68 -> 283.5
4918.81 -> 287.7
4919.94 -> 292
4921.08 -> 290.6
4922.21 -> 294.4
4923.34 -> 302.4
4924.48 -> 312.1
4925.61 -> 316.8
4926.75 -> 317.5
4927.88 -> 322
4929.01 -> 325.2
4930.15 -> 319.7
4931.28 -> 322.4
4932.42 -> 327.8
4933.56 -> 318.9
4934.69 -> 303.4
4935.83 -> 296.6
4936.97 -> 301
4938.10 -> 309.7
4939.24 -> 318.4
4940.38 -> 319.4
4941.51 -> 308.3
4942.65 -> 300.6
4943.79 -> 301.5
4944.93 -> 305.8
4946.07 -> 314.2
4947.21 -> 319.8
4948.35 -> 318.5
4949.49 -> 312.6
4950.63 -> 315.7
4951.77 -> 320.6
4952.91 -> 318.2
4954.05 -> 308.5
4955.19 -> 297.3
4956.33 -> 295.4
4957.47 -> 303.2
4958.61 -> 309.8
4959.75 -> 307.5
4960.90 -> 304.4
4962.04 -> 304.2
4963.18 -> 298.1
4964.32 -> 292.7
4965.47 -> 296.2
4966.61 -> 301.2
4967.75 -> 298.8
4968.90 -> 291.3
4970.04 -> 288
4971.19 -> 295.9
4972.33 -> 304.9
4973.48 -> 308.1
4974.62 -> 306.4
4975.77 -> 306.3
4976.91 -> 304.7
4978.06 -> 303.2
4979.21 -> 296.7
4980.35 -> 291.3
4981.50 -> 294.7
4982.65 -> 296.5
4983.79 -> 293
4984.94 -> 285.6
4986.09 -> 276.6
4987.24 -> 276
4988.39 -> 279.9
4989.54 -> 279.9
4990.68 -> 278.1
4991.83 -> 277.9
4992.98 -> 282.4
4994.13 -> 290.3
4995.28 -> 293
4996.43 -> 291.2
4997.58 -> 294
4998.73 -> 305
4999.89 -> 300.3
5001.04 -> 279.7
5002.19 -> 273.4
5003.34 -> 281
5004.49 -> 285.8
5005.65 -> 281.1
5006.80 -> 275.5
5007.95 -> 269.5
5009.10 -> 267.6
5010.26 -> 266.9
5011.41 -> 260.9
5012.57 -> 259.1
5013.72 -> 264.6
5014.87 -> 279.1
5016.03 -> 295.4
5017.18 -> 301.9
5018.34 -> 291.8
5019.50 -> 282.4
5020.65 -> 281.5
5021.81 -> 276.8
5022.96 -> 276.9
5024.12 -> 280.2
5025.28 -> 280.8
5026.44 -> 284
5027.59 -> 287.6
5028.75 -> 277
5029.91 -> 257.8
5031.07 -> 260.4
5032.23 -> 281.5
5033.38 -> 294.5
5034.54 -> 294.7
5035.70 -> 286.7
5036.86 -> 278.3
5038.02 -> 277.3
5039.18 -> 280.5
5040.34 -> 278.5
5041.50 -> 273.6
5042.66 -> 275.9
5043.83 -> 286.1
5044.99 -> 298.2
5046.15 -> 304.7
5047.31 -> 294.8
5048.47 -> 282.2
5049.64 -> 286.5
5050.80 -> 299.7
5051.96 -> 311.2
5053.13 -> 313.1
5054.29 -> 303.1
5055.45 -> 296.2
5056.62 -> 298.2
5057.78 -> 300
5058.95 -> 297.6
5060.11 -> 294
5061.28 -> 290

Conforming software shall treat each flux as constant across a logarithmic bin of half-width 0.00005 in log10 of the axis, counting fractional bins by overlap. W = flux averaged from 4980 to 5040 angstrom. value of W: 282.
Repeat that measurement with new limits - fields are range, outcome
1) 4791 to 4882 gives 292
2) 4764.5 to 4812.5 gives 295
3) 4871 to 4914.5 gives 304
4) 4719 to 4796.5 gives 295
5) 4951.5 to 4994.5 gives 296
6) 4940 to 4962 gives 309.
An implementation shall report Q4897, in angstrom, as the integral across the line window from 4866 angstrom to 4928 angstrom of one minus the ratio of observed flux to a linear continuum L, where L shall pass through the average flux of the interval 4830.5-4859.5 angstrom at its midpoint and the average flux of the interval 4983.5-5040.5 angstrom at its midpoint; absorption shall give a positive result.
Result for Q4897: -2.9 angstrom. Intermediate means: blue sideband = 288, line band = 300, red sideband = 281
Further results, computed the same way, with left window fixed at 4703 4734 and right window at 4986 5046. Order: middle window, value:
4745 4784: -3.00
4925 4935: -1.40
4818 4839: -1.35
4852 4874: 0.35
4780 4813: -1.81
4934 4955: -2.24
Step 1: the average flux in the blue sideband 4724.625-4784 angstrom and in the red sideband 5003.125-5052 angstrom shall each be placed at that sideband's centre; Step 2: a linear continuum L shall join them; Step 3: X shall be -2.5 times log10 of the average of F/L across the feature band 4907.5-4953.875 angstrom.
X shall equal -0.09 mag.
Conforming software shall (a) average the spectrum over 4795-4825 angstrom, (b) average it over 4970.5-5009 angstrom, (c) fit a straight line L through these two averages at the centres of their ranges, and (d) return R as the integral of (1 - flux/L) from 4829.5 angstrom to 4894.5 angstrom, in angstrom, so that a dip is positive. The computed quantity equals 2.3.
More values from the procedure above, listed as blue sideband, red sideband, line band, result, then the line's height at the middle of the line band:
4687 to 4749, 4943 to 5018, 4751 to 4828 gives -3.50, 285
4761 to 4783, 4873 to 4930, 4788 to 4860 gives 1.40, 300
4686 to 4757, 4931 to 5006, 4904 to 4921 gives -0.69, 296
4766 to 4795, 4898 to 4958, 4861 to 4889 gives 2.09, 305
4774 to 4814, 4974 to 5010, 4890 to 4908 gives -1.37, 291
